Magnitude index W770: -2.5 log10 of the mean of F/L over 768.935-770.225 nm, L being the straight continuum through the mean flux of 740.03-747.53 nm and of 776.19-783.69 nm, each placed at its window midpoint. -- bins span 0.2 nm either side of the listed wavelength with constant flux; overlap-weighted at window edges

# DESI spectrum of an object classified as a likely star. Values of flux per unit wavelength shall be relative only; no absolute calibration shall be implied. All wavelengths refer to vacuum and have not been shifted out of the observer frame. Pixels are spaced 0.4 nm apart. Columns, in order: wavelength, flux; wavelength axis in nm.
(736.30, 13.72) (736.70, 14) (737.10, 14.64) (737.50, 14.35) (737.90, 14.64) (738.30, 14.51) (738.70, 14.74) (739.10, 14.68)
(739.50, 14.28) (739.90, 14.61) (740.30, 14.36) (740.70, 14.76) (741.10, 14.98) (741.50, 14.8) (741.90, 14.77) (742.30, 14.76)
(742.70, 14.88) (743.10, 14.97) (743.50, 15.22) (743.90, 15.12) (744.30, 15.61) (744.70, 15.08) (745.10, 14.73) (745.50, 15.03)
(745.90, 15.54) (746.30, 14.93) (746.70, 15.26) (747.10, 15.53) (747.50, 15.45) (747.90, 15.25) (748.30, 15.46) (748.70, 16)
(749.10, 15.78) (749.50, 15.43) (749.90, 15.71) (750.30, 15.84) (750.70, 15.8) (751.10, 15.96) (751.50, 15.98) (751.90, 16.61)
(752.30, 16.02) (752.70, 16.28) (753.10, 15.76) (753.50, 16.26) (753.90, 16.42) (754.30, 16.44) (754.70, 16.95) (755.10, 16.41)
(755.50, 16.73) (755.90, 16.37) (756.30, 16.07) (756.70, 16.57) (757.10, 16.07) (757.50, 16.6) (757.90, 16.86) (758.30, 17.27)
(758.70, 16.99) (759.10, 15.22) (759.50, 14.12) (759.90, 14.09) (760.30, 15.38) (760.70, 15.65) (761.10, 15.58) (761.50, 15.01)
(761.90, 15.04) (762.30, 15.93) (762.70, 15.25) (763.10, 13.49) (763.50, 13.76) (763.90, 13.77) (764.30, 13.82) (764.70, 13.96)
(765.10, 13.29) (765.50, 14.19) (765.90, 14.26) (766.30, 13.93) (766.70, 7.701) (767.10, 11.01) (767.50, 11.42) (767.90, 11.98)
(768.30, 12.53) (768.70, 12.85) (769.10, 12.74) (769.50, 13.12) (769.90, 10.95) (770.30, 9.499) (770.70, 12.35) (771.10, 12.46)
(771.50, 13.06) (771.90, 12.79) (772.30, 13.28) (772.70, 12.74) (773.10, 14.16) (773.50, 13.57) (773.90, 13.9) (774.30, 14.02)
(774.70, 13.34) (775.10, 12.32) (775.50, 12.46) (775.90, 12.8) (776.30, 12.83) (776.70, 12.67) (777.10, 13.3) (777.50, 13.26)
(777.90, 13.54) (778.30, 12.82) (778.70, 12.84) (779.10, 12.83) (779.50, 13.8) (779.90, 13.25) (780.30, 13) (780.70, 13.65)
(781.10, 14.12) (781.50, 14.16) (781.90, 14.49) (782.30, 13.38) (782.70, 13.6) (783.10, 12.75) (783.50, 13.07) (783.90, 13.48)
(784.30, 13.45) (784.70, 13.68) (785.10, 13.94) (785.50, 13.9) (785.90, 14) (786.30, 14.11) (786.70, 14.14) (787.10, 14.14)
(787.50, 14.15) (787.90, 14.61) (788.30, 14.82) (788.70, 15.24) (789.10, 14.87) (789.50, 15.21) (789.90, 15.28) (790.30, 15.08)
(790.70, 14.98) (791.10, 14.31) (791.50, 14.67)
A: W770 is 0.15 mag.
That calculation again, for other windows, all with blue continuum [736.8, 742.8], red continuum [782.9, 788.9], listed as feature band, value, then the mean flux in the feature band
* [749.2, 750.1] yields -0.079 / 15.6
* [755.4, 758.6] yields -0.154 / 16.6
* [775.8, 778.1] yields 0.081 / 13.1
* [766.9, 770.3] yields 0.191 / 11.9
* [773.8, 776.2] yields 0.082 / 13.1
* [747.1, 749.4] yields -0.077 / 15.6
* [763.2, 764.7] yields 0.038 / 13.8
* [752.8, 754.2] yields -0.124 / 16.2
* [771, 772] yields 0.111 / 12.8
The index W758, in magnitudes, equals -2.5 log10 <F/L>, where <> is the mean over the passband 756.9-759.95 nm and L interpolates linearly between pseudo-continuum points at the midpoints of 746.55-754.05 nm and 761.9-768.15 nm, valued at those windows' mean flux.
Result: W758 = -0.11 mag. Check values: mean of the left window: 15.8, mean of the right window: 13.2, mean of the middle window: 16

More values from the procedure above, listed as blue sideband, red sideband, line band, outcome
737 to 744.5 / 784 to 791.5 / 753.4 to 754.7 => -0.13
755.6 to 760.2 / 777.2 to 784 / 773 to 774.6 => 0.03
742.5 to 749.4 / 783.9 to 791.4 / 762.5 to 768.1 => 0.15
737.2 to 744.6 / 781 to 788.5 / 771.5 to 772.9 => 0.10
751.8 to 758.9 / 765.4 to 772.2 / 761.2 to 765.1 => -0.03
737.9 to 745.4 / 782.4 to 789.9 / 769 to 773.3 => 0.15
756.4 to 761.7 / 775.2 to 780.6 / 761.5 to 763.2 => 0.02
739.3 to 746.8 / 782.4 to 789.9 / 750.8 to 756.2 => -0.11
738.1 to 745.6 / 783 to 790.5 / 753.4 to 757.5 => -0.13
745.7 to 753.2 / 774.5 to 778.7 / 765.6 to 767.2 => 0.17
